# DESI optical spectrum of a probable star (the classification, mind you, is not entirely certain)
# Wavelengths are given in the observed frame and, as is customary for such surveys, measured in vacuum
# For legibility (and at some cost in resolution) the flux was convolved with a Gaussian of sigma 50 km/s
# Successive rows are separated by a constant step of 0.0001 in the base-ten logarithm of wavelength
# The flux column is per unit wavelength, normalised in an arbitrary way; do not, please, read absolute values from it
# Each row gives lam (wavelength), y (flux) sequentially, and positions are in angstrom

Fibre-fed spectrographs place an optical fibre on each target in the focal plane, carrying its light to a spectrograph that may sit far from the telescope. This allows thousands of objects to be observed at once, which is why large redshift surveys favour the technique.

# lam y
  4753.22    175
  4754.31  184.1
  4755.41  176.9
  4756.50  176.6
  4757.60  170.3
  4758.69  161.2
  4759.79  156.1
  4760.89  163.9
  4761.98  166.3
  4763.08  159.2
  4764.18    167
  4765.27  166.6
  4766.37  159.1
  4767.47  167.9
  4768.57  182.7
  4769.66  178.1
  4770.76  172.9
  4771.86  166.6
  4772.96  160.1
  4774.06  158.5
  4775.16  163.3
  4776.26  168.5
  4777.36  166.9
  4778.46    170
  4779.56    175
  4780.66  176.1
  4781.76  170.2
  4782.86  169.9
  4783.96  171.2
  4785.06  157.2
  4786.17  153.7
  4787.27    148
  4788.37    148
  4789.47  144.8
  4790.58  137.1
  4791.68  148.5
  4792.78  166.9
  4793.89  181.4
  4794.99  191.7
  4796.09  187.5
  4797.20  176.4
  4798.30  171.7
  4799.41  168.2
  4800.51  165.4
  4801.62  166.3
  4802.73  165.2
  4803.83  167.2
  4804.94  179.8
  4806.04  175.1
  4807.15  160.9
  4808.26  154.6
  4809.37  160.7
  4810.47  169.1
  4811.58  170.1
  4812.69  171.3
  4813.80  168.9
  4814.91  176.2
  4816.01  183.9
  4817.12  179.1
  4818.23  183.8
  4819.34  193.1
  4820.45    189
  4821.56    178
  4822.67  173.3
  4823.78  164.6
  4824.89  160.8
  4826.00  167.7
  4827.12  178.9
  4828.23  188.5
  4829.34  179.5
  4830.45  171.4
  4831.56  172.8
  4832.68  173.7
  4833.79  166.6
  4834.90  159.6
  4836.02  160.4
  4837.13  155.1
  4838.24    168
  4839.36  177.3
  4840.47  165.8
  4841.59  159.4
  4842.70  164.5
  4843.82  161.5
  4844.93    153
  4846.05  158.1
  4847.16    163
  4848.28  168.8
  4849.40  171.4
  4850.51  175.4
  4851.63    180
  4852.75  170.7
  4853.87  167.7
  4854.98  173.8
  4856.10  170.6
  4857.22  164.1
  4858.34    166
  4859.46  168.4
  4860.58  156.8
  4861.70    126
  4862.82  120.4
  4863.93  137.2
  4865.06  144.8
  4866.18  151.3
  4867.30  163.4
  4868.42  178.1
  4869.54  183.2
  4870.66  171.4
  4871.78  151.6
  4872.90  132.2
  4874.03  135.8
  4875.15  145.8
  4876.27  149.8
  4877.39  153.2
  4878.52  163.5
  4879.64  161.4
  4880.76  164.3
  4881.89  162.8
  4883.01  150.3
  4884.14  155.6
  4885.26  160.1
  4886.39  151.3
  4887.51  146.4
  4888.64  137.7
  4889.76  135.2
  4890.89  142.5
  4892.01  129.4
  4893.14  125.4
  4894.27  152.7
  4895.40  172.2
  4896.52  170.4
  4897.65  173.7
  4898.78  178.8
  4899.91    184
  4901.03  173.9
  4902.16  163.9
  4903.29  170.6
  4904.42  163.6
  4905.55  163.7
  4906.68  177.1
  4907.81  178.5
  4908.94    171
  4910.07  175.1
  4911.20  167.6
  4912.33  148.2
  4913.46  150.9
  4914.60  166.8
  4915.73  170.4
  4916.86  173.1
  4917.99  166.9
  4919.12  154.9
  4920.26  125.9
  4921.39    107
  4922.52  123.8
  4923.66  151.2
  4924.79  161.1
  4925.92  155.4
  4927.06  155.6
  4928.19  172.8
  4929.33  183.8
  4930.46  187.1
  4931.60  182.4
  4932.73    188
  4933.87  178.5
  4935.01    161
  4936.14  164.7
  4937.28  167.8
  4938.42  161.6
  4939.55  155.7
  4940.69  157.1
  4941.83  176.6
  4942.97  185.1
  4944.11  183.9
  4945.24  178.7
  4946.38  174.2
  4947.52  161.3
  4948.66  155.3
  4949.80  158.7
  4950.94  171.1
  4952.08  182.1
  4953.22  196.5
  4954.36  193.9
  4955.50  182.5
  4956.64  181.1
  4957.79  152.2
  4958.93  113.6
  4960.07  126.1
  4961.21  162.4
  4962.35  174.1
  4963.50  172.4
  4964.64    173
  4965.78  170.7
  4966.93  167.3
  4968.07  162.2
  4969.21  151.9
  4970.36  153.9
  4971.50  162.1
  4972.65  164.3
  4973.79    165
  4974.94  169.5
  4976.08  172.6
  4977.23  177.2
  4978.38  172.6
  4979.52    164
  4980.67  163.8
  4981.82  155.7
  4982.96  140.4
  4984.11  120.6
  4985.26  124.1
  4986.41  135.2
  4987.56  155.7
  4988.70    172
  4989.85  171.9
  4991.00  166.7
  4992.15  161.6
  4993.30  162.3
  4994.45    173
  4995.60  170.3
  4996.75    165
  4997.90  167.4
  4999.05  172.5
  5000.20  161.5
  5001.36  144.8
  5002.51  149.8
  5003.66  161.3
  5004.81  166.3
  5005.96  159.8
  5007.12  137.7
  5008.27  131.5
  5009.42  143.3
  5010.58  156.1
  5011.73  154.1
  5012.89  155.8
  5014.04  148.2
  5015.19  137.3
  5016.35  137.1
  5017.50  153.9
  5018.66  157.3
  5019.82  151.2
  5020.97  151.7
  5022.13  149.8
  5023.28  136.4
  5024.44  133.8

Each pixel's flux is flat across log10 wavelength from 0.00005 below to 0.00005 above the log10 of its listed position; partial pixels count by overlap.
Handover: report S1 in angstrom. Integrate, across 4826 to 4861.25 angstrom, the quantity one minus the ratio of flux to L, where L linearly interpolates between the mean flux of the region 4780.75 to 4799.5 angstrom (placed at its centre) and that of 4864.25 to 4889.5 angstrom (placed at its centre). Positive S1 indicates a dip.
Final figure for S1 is -2.1 angstrom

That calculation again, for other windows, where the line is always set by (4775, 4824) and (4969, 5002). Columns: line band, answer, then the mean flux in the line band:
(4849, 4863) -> 0.25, 163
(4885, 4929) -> 1.62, 158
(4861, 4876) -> 1.48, 149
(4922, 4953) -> -1.15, 168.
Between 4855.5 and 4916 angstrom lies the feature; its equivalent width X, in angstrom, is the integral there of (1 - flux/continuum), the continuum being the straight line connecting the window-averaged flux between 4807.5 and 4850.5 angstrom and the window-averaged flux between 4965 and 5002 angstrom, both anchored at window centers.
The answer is 3.1 angstrom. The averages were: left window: 170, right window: 161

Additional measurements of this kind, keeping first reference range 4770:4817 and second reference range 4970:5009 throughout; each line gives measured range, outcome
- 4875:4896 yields 1.60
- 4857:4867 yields 0.97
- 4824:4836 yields -0.42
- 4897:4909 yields -0.77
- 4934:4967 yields -1.55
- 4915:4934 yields 0.07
